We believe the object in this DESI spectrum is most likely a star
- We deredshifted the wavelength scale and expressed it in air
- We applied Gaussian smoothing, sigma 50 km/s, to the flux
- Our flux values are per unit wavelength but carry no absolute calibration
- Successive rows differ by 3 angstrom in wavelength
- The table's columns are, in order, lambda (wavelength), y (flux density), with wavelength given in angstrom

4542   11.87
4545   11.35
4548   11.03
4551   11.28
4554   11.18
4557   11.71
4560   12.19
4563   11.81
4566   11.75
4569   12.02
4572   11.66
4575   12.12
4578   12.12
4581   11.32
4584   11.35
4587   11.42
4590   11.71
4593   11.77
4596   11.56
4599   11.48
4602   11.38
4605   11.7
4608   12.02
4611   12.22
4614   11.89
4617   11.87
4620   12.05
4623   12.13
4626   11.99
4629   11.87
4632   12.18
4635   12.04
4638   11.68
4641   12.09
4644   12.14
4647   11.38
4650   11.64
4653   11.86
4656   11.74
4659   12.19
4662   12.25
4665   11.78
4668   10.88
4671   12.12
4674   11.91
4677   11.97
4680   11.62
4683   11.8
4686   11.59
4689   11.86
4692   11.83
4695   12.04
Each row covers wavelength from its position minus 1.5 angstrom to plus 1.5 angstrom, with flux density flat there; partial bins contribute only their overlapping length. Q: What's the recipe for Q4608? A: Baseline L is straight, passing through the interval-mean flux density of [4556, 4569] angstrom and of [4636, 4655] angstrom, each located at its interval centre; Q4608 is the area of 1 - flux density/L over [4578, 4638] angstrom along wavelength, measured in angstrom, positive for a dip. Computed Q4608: 0.2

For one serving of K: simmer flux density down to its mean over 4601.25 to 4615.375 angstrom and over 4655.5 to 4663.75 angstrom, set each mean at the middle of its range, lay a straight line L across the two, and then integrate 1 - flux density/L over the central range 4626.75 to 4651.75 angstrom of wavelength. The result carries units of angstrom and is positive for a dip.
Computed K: 0.3 angstrom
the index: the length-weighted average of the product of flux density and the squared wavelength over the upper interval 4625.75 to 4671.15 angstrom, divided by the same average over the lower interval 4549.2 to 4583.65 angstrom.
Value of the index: 1.05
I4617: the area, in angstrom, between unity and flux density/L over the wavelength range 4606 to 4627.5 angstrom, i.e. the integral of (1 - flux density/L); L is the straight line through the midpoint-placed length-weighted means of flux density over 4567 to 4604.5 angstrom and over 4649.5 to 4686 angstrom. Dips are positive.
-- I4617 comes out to -0.5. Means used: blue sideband 11.7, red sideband 11.8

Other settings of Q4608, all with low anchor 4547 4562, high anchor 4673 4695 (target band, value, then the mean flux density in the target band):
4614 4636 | -0.64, 12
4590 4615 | -0.28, 11.7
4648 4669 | -0.04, 11.8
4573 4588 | -0.14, 11.7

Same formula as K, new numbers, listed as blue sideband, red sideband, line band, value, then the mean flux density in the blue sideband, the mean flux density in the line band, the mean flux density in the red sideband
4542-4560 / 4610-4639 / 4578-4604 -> 0.44 angstrom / 11.4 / 11.5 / 12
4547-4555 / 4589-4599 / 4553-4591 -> -1.08 angstrom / 11.2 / 11.7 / 11.6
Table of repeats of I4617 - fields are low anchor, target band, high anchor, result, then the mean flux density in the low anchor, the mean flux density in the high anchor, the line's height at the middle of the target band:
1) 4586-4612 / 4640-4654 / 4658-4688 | -0.1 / 11.7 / 11.8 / 11.8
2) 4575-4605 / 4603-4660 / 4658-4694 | -1.1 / 11.6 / 11.8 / 11.7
